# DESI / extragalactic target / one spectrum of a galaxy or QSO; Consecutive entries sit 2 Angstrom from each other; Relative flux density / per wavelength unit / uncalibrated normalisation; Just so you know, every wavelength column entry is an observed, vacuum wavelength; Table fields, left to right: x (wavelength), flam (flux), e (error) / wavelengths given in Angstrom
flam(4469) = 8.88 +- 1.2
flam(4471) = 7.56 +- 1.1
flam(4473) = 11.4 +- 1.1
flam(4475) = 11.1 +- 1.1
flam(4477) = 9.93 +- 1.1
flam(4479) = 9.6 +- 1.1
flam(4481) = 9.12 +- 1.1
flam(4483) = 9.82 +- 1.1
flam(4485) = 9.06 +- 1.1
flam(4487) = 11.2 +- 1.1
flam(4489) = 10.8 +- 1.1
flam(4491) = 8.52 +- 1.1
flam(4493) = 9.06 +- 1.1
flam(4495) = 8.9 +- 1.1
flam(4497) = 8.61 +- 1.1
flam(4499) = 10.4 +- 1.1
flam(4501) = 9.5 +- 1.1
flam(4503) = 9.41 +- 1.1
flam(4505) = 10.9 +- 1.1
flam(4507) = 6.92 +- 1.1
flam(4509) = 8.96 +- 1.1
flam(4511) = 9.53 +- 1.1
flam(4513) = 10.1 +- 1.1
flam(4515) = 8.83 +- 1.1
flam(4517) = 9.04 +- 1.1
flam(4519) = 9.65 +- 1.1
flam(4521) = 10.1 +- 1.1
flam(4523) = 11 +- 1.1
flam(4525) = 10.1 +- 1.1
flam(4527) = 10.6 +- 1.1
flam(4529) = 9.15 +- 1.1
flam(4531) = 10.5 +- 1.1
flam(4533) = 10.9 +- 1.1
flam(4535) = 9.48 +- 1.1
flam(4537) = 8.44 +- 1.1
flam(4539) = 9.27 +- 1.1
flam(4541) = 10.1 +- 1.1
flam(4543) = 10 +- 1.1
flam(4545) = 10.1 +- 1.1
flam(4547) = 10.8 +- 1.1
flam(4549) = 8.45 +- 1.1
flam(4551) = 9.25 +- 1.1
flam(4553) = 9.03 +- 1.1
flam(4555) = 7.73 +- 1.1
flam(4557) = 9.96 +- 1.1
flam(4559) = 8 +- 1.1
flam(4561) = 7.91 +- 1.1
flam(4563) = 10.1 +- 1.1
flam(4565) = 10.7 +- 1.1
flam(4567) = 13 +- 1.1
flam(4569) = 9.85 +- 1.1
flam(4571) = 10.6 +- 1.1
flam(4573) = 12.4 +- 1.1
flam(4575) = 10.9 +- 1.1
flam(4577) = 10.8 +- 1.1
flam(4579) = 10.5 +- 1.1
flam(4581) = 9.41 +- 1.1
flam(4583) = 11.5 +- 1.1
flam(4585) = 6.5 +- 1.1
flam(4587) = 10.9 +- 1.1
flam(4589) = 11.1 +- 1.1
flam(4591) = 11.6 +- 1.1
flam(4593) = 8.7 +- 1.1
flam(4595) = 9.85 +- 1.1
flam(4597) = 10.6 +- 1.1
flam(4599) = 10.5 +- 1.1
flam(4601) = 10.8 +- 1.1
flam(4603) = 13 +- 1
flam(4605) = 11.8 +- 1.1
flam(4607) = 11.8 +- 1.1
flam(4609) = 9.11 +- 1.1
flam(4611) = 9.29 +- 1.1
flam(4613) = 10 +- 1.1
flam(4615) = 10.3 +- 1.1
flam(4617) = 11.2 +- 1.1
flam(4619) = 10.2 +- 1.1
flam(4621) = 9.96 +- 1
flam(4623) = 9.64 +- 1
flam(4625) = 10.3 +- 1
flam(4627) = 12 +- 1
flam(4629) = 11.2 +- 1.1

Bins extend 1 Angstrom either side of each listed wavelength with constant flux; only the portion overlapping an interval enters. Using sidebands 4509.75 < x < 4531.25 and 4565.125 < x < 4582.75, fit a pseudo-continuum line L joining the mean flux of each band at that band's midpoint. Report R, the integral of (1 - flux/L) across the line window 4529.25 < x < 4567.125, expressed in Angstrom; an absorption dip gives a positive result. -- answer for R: 3.0 Angstrom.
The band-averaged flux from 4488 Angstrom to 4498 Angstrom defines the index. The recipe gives 9.18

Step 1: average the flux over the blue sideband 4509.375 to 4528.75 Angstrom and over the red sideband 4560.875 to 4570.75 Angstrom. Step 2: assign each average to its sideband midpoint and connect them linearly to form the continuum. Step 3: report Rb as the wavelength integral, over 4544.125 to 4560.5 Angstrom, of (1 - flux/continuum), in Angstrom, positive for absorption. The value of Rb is 1.9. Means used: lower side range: 9.83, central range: 9.12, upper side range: 10.5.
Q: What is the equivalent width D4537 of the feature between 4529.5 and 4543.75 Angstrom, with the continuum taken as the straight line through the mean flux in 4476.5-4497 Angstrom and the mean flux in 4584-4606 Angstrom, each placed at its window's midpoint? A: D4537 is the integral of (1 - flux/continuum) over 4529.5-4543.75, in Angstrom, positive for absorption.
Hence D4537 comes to 0.3 Angstrom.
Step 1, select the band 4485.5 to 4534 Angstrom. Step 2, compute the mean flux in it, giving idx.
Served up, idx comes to 9.69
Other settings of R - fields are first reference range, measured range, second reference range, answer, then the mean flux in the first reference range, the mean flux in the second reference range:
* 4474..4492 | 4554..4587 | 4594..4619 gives 1.4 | 9.91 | 10.7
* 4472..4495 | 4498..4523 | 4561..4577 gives 1.7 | 9.92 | 10.9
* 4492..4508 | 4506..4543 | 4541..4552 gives -0.4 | 9.21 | 9.75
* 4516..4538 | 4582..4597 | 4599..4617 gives 0.7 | 9.91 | 10.8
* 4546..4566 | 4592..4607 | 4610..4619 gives -1.3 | 9.19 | 10.2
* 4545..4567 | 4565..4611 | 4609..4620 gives -4.1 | 9.41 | 10.1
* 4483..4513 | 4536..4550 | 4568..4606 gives 0.6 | 9.45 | 10.6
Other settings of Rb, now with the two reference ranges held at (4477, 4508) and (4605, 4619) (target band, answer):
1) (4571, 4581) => -0.8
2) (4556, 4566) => 0.7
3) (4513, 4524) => -0.1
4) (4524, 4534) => -0.5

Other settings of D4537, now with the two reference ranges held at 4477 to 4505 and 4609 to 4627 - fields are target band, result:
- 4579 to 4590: 0.1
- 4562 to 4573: -1.2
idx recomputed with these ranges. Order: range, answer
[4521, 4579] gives 9.98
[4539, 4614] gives 10.2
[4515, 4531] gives 9.91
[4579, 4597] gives 10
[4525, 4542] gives 9.82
